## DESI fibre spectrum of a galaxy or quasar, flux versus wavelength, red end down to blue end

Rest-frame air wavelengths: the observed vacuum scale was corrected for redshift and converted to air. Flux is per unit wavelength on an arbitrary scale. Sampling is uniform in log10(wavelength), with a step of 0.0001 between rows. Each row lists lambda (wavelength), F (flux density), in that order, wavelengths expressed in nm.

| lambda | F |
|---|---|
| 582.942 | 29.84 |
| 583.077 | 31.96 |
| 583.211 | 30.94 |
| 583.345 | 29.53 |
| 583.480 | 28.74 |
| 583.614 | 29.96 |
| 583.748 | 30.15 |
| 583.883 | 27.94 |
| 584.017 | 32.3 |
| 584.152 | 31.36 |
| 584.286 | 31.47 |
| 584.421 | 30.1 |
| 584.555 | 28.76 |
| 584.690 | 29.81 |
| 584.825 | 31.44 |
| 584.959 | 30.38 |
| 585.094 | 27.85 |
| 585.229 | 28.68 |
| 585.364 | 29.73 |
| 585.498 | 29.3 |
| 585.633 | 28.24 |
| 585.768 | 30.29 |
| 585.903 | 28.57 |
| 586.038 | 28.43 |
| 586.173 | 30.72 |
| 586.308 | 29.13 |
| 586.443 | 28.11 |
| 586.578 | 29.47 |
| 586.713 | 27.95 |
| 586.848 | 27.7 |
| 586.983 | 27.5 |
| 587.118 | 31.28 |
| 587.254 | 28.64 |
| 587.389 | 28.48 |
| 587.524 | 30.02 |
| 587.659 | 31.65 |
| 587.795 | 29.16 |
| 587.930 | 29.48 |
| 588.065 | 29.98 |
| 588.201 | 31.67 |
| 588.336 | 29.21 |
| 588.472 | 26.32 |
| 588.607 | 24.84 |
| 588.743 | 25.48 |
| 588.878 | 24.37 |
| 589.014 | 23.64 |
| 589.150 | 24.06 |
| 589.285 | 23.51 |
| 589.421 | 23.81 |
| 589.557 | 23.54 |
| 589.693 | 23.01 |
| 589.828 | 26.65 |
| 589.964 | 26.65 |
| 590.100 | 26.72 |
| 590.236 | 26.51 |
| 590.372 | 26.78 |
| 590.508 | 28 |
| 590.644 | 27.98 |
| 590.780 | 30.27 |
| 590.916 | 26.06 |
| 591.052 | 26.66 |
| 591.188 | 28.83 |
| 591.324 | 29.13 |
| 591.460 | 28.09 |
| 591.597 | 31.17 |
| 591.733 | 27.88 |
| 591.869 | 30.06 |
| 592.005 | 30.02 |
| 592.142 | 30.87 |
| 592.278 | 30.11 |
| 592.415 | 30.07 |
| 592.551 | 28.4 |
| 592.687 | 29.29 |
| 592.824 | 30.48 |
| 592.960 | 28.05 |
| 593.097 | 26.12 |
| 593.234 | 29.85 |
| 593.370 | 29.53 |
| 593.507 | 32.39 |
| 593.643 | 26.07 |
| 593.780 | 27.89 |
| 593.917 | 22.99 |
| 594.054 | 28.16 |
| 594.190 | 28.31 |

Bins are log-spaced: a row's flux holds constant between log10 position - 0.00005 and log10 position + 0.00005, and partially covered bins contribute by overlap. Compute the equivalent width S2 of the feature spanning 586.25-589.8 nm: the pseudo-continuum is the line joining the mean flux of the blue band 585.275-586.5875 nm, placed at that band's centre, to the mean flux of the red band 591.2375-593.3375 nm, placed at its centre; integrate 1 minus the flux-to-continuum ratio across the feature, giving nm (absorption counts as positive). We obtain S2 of 0.225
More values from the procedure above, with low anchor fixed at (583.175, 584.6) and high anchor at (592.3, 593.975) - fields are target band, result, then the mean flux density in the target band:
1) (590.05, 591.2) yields 0.06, 27.5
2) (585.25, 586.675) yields 0.03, 29.2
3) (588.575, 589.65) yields 0.19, 24.1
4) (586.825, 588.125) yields 0.00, 29.5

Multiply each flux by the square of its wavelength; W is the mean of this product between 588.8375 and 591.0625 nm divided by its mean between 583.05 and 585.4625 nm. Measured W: 0.88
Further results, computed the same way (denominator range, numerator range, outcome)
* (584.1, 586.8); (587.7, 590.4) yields 0.90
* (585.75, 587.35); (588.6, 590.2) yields 0.86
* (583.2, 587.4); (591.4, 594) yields 1.01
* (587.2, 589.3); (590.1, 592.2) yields 1.04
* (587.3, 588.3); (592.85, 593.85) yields 0.97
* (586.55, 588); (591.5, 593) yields 1.03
